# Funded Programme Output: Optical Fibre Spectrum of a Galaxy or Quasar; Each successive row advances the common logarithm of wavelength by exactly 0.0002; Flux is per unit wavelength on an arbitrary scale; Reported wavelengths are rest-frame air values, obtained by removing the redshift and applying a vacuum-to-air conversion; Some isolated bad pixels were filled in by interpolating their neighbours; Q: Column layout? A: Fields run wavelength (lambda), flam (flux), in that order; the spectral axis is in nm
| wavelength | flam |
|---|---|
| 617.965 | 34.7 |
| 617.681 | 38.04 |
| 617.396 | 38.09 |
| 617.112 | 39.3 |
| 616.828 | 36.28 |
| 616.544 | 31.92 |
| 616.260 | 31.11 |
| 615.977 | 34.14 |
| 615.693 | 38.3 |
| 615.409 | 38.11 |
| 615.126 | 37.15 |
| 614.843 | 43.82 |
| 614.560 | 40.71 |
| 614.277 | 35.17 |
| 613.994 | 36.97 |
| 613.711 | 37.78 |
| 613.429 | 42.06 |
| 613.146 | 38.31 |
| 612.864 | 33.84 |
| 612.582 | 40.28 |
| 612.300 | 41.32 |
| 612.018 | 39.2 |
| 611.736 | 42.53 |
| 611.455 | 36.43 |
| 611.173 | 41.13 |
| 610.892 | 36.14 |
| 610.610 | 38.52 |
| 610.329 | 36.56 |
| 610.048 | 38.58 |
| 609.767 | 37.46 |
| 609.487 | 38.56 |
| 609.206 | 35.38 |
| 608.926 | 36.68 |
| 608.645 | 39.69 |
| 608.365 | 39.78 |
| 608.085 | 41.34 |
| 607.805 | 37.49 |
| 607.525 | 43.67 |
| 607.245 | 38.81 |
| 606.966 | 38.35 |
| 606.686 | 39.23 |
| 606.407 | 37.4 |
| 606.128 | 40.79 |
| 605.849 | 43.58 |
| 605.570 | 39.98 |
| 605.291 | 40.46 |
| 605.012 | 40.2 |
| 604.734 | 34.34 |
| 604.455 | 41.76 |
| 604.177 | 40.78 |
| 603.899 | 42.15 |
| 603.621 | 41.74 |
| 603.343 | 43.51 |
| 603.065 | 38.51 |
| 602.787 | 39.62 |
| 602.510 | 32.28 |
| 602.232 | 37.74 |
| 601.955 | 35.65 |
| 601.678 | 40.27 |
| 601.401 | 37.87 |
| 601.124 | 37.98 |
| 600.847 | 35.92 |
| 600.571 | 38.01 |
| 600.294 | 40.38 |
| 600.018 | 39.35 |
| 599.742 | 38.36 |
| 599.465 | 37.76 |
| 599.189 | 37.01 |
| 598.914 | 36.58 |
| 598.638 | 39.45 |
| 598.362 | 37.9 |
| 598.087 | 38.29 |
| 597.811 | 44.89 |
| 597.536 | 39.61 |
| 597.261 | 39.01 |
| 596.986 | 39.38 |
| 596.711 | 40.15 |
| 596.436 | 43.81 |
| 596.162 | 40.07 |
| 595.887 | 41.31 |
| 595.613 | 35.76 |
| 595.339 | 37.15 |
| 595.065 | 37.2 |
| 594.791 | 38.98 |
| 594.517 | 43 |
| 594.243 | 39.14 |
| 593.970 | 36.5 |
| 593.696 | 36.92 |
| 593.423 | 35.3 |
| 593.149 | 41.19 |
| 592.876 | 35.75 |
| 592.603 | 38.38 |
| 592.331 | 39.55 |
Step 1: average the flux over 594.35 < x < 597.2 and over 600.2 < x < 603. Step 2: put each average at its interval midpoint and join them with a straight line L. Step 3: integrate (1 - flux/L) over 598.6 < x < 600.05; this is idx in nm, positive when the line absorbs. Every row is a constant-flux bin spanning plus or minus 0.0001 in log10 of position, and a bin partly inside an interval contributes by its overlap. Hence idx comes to 0.02 nm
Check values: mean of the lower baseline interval 39.7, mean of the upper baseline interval 37.5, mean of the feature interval 37.9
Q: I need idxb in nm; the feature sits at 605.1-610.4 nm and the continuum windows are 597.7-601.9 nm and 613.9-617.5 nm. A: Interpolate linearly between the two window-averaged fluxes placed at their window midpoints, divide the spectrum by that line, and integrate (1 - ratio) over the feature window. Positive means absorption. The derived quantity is -0.197 nm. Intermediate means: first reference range 38.6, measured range 39.2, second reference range 37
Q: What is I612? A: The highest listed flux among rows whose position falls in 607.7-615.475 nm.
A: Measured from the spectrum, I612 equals 43.82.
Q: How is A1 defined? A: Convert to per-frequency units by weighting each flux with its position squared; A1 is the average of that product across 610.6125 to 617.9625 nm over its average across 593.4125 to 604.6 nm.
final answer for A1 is 1.02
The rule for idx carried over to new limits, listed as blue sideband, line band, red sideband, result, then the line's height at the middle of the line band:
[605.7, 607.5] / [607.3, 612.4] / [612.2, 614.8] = 0.058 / 39.3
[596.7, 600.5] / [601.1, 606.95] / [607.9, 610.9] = -0.110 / 38.6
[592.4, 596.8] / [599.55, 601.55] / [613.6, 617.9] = 0.002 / 38.3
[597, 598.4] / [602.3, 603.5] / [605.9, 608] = 0.040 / 39.8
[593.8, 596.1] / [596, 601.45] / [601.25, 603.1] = -0.163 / 38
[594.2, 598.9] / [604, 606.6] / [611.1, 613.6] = -0.029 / 39.5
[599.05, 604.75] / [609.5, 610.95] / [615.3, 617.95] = -0.016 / 37.2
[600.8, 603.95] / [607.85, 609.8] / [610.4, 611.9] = 0.018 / 38.8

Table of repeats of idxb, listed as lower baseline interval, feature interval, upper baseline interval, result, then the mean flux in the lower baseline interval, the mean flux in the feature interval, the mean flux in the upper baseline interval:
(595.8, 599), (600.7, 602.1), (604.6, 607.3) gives 0.077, 40.1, 37.6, 39.3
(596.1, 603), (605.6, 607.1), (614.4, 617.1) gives -0.076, 38.7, 39.9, 36.9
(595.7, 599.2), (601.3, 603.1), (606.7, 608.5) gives 0.113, 39.9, 37.3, 39.9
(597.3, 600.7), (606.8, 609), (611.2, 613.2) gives -0.032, 39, 39.5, 39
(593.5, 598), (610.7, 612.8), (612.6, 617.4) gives -0.093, 39.5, 39.3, 37.3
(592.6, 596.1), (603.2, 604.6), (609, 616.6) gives -0.143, 38.2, 41.9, 37.9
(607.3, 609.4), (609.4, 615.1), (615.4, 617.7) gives -0.177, 39.1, 38.7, 35.9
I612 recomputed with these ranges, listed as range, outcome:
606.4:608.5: 43.67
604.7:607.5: 43.58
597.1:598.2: 44.89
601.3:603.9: 43.51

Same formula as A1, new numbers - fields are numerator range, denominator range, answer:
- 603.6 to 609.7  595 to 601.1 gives 1.04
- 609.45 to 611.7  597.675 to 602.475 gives 1.03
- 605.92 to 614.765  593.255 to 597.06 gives 1.05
